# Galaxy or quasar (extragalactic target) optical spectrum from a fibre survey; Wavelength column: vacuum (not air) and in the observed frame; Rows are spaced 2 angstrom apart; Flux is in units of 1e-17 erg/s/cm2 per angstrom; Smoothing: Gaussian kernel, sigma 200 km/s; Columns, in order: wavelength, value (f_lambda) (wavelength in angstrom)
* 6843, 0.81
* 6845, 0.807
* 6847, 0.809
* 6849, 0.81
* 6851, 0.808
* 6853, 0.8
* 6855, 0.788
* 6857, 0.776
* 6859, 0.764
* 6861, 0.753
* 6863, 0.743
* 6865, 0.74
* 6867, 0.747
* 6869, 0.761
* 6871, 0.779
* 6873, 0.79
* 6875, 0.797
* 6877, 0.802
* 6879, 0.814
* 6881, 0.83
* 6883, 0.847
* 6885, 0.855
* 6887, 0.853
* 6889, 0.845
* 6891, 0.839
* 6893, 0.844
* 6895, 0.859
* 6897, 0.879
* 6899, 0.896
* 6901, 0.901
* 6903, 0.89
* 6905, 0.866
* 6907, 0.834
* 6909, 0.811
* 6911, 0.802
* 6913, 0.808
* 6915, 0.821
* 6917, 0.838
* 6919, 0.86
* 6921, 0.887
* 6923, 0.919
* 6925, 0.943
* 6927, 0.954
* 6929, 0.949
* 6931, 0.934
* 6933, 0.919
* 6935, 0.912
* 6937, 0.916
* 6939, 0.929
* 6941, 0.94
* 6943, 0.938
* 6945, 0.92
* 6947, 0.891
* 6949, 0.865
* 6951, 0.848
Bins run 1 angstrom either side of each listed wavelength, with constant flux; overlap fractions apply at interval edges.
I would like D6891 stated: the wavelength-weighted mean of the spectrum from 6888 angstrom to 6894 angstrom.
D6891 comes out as 0.843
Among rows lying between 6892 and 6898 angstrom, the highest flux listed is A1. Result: 0.879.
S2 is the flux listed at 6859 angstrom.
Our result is 0.764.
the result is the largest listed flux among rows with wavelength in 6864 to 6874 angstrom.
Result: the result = 0.79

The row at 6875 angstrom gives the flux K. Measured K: 0.797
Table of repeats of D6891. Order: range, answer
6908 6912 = 0.806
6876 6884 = 0.823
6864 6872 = 0.757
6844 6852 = 0.808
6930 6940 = 0.922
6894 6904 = 0.885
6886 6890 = 0.849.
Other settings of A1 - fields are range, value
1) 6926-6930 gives 0.954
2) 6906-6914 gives 0.834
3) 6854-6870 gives 0.788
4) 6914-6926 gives 0.943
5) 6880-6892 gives 0.855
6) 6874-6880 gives 0.814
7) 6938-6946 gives 0.94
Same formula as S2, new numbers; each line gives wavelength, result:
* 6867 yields 0.747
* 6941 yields 0.94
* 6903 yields 0.89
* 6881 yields 0.83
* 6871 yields 0.779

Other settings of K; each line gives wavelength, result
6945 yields 0.92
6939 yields 0.929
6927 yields 0.954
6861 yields 0.753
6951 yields 0.848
